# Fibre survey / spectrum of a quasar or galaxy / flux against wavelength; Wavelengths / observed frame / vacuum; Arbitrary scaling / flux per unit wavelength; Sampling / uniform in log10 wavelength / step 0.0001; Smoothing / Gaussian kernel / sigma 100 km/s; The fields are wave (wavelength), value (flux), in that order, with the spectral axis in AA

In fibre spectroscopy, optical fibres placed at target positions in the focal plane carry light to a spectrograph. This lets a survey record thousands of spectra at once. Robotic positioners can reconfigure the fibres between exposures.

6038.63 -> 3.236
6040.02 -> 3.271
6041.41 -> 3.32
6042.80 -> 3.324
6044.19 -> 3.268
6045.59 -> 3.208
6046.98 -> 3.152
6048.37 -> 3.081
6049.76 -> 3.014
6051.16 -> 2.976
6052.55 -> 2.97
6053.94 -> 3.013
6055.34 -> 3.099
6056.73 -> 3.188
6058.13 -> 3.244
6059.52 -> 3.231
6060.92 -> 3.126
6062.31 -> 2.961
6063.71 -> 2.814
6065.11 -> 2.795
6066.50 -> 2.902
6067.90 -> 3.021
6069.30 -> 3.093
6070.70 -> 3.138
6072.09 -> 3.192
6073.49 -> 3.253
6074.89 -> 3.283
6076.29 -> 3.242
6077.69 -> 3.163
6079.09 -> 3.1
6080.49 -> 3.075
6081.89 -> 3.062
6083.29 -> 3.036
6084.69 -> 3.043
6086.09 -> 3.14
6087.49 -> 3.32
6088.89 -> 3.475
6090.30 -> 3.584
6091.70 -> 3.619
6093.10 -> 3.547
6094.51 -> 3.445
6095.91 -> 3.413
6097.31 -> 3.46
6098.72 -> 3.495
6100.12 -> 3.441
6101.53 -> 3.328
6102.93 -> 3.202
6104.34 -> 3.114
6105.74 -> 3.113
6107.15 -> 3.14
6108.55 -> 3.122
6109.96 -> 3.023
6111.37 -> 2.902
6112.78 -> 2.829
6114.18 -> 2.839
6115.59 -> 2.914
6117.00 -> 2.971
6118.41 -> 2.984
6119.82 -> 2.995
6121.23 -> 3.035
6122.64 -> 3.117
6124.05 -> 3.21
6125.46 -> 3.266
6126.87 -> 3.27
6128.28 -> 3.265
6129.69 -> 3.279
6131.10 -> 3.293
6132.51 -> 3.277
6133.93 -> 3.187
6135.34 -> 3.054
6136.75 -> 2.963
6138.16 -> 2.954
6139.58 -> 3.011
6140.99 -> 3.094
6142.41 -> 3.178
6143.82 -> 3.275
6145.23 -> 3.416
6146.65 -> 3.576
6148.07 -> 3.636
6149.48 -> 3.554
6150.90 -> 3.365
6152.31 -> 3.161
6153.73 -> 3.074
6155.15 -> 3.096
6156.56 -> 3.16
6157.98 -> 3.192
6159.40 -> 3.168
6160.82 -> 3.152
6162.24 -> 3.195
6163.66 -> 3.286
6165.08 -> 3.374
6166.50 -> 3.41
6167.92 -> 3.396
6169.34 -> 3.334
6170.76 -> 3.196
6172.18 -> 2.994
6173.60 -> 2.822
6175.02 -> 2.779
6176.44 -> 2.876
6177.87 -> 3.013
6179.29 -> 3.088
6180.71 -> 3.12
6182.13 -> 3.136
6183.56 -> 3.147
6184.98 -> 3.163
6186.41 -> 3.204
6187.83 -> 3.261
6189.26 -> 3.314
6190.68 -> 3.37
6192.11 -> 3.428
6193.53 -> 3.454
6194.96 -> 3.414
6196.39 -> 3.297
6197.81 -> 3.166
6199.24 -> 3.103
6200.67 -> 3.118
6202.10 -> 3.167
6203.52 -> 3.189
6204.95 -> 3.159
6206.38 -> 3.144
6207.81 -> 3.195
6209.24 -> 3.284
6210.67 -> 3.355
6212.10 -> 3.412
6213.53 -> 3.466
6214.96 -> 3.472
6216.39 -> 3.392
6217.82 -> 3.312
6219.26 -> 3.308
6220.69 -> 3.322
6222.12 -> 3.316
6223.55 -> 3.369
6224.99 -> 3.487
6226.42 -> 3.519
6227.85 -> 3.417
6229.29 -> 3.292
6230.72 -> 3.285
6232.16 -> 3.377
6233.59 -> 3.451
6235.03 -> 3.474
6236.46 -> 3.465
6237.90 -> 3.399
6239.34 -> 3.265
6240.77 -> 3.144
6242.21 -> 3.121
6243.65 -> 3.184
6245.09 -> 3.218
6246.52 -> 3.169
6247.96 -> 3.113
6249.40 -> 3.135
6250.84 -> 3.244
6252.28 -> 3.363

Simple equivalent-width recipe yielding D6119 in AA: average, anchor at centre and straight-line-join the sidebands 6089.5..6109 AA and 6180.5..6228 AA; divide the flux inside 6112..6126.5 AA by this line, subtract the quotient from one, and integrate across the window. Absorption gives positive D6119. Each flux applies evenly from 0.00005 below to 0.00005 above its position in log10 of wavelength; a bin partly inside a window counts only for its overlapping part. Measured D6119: 1.4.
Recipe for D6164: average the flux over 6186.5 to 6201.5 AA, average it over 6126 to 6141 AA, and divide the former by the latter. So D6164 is 1.0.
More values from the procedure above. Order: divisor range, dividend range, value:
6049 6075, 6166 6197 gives 1.04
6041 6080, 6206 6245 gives 1.07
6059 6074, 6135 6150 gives 1.07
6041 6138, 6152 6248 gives 1.03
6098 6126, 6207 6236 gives 1.09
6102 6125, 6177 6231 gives 1.08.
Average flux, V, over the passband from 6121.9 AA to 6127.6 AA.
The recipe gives 3.22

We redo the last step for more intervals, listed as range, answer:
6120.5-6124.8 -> 3.12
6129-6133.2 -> 3.29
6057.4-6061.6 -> 3.2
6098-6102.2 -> 3.42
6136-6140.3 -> 2.98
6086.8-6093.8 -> 3.51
